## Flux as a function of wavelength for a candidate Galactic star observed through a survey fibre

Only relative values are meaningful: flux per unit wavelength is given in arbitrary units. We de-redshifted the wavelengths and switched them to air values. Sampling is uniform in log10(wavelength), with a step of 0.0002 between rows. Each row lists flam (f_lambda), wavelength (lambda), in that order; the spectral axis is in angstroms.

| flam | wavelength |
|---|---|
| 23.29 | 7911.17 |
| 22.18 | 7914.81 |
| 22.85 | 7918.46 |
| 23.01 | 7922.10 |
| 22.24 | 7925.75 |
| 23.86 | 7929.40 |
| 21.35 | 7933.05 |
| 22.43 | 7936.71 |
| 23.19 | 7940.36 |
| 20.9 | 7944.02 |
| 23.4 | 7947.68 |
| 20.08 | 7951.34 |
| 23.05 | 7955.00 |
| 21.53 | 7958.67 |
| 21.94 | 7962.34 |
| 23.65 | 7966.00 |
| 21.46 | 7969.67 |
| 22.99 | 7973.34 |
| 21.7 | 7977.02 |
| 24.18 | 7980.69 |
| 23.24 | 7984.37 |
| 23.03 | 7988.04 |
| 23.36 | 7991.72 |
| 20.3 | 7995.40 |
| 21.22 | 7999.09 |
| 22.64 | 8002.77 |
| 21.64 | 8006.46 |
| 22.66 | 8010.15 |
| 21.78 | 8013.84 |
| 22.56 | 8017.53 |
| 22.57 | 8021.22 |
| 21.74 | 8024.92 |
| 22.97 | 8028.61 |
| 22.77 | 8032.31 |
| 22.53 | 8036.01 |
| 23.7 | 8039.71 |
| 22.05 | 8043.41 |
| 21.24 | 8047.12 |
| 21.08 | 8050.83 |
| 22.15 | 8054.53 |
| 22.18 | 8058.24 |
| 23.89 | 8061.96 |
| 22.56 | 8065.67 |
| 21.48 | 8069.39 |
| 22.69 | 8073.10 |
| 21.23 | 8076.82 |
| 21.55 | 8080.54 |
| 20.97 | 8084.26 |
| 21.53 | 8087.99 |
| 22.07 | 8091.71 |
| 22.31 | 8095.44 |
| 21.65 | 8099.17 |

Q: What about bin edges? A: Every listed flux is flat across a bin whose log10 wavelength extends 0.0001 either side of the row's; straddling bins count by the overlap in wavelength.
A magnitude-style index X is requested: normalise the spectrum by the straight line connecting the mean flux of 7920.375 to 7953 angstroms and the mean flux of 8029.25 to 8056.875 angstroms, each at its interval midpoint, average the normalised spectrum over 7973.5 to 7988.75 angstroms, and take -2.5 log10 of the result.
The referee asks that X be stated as -0.04 mag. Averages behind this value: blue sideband 22.3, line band 23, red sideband 22.3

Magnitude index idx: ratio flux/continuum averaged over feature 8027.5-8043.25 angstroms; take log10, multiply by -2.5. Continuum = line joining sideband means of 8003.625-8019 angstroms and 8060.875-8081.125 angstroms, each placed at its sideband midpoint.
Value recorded -0.03 mag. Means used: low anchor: 22.2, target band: 22.9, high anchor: 22.2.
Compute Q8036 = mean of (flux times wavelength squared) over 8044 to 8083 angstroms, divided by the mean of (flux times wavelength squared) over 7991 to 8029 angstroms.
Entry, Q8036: 1.01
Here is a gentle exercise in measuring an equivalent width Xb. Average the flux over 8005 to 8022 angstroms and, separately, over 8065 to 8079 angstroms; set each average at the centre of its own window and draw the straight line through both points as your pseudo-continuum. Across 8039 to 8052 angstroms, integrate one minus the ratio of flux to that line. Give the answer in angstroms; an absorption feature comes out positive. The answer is 0.09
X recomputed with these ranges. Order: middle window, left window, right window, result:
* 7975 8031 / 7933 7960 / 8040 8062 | -0.02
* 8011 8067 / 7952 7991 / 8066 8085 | -0.02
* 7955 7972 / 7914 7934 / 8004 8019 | 0.01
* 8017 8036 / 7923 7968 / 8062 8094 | -0.02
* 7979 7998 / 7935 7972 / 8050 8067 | -0.02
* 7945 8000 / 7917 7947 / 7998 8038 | 0.00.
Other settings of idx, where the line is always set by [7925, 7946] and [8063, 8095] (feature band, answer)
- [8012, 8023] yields -0.01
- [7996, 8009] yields 0.02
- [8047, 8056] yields 0.02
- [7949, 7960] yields 0.03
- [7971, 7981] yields -0.02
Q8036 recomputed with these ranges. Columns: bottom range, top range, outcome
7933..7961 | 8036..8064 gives 1.04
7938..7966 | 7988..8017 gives 1.01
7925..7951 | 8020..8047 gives 1.03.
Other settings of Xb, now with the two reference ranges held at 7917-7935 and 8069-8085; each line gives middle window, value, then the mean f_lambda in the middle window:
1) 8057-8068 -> -0.56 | 22.8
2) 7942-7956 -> 0.44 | 21.8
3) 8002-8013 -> -0.06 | 22.2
